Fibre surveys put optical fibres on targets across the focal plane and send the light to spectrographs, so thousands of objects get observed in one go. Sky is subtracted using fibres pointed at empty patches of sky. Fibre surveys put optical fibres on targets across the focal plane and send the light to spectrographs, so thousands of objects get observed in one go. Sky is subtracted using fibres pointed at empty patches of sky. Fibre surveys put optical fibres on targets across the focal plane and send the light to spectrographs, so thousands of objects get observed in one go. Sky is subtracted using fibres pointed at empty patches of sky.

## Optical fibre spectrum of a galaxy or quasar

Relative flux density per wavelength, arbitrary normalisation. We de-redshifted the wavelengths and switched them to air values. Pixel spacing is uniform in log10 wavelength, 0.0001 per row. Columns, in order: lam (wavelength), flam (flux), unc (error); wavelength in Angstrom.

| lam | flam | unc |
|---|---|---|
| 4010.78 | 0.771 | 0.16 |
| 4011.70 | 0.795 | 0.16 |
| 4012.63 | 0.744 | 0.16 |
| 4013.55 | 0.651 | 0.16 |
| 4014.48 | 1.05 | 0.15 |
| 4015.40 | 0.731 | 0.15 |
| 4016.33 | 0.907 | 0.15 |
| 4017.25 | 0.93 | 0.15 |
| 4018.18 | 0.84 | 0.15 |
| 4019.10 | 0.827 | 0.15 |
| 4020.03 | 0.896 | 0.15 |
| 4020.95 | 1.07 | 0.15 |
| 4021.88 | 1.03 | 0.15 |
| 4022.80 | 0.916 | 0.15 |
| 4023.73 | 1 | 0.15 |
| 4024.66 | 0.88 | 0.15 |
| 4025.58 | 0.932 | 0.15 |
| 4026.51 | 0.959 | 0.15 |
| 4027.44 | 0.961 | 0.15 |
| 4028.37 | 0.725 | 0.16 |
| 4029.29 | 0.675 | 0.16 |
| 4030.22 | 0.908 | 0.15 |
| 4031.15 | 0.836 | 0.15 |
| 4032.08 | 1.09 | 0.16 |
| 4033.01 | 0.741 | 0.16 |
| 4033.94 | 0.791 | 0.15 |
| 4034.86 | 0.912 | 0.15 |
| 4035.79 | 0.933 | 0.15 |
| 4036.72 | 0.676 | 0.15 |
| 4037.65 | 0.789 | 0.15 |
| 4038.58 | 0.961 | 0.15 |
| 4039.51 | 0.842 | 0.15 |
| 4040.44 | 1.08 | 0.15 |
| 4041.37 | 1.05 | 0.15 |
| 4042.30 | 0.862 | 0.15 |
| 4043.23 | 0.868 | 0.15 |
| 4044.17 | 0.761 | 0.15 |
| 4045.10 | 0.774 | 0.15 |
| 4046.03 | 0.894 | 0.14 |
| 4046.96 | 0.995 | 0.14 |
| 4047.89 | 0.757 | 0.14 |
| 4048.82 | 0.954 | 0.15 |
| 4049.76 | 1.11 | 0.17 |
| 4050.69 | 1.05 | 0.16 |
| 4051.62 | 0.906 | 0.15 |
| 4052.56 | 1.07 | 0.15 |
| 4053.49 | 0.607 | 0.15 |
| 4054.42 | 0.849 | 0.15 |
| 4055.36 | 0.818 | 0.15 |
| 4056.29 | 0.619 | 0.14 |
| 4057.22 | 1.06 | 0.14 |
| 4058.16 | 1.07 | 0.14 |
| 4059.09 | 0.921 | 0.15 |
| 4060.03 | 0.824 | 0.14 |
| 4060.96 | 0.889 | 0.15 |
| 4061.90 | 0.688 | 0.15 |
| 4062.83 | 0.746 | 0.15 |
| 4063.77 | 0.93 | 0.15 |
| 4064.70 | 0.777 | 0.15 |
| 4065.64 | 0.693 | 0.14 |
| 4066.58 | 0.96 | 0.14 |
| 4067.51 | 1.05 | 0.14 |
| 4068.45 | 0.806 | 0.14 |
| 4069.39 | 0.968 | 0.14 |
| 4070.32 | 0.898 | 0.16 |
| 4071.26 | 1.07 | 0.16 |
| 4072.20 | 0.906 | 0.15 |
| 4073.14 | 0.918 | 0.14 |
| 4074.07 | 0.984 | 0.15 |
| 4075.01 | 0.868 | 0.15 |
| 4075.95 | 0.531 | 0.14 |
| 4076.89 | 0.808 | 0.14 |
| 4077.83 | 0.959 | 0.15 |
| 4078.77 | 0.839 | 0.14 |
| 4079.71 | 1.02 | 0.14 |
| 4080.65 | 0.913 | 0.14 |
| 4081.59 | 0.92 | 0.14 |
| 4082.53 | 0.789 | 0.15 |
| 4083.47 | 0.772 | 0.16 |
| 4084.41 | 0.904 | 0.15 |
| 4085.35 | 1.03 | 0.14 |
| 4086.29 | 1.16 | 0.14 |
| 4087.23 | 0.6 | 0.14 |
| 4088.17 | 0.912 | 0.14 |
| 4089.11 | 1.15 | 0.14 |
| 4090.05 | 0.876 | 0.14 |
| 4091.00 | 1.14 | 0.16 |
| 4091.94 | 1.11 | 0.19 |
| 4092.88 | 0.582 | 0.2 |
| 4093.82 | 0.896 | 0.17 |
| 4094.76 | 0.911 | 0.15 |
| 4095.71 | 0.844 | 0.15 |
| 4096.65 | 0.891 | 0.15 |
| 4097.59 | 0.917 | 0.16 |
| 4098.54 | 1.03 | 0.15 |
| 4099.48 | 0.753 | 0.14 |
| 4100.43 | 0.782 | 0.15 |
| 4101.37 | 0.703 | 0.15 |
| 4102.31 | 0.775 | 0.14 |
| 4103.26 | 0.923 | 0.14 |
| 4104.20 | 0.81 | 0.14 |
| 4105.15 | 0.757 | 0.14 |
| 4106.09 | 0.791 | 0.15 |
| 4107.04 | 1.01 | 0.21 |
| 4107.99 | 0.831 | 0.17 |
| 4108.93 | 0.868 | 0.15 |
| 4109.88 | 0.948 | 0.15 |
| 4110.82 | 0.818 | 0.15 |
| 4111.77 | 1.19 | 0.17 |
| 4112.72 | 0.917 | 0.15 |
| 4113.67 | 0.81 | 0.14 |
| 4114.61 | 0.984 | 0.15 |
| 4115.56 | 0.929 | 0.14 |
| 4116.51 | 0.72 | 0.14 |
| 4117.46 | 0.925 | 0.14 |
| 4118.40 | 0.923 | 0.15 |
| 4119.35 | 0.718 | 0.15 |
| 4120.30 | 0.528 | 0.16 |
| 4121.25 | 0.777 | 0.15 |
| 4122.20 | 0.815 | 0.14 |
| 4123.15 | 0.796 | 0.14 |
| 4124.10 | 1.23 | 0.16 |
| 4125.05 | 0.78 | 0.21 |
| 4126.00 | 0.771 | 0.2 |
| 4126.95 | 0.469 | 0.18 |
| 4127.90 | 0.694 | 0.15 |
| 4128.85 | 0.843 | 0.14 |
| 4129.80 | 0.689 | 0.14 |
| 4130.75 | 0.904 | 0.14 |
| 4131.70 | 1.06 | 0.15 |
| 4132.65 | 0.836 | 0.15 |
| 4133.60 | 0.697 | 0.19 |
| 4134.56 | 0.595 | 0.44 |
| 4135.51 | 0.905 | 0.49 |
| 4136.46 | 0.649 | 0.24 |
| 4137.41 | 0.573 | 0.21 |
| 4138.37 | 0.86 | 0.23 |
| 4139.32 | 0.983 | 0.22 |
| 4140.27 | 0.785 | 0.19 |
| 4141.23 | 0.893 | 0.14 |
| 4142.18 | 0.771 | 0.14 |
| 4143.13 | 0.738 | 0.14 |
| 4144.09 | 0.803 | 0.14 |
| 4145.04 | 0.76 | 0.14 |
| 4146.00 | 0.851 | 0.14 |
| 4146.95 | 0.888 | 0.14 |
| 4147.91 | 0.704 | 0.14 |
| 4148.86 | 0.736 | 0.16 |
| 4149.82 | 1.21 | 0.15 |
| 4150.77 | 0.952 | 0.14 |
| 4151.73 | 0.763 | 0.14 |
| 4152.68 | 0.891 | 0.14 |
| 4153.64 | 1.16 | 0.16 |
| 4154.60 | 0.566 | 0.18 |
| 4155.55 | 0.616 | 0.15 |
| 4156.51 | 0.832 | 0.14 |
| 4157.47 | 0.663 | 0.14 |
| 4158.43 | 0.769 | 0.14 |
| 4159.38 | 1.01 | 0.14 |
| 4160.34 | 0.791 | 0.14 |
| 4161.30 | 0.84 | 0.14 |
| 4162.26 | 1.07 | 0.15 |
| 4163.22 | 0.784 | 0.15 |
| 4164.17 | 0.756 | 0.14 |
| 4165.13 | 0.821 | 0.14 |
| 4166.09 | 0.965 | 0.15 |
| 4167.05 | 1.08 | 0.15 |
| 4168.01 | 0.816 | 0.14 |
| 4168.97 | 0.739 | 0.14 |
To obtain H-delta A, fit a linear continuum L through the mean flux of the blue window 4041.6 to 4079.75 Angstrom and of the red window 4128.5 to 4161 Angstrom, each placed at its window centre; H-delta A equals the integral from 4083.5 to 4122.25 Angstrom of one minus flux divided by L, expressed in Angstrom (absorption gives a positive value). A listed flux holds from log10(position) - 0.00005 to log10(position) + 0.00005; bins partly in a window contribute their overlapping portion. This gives -1.3 Angstrom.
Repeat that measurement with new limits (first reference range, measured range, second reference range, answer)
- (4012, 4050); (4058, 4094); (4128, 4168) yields -1.3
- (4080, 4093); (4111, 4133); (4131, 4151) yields 0.5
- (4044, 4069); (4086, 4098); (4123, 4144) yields -1.1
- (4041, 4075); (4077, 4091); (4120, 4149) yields -1.1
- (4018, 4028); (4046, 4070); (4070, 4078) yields 0.3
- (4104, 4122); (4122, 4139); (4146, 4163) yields 1.3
